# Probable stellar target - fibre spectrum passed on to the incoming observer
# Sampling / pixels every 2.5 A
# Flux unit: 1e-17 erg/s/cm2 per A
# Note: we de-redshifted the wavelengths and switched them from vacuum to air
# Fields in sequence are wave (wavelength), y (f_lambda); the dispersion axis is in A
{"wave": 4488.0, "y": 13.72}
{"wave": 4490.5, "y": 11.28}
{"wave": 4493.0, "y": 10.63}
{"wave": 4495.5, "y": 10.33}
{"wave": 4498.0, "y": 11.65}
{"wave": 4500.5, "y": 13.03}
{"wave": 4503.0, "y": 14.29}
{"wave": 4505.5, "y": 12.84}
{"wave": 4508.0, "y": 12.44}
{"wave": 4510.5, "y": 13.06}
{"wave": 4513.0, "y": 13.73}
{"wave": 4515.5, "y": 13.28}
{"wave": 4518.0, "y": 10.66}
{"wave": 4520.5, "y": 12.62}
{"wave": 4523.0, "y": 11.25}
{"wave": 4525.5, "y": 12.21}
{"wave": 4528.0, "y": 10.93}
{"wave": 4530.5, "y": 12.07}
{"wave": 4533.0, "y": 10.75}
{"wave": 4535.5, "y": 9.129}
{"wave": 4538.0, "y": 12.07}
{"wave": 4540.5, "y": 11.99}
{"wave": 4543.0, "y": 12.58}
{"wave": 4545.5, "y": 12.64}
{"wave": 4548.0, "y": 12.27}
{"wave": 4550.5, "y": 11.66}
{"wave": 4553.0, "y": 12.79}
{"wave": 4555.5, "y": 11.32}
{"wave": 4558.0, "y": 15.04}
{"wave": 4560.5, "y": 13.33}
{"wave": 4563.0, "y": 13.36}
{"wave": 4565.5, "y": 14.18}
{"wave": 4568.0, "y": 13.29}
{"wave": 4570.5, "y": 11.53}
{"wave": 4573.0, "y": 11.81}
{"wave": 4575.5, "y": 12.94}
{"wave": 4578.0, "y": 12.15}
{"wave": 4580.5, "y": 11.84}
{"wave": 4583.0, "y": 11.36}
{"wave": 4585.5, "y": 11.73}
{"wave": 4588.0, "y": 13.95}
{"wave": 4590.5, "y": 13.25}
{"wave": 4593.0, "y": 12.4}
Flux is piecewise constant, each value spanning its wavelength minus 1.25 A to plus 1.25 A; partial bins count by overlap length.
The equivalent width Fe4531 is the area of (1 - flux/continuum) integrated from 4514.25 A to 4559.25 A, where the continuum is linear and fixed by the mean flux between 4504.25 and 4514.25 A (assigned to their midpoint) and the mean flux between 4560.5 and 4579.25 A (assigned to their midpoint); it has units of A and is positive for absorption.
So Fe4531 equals 3.32 A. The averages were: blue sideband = 13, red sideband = 12.8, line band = 12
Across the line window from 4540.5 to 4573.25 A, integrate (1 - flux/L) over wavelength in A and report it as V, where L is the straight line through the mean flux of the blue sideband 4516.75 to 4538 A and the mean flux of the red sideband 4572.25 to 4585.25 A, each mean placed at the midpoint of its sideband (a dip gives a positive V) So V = -3.0 A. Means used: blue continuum 11.3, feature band 12.8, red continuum 12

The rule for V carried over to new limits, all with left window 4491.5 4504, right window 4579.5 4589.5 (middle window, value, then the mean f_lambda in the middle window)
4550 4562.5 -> -0.8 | 12.9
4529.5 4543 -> 0.8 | 11.3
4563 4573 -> -0.6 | 12.9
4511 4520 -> -0.5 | 12.6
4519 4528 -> 0.1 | 11.8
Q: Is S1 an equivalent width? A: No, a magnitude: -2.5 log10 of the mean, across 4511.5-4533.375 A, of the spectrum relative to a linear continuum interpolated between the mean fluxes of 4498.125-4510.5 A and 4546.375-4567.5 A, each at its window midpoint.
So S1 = 0.09 mag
